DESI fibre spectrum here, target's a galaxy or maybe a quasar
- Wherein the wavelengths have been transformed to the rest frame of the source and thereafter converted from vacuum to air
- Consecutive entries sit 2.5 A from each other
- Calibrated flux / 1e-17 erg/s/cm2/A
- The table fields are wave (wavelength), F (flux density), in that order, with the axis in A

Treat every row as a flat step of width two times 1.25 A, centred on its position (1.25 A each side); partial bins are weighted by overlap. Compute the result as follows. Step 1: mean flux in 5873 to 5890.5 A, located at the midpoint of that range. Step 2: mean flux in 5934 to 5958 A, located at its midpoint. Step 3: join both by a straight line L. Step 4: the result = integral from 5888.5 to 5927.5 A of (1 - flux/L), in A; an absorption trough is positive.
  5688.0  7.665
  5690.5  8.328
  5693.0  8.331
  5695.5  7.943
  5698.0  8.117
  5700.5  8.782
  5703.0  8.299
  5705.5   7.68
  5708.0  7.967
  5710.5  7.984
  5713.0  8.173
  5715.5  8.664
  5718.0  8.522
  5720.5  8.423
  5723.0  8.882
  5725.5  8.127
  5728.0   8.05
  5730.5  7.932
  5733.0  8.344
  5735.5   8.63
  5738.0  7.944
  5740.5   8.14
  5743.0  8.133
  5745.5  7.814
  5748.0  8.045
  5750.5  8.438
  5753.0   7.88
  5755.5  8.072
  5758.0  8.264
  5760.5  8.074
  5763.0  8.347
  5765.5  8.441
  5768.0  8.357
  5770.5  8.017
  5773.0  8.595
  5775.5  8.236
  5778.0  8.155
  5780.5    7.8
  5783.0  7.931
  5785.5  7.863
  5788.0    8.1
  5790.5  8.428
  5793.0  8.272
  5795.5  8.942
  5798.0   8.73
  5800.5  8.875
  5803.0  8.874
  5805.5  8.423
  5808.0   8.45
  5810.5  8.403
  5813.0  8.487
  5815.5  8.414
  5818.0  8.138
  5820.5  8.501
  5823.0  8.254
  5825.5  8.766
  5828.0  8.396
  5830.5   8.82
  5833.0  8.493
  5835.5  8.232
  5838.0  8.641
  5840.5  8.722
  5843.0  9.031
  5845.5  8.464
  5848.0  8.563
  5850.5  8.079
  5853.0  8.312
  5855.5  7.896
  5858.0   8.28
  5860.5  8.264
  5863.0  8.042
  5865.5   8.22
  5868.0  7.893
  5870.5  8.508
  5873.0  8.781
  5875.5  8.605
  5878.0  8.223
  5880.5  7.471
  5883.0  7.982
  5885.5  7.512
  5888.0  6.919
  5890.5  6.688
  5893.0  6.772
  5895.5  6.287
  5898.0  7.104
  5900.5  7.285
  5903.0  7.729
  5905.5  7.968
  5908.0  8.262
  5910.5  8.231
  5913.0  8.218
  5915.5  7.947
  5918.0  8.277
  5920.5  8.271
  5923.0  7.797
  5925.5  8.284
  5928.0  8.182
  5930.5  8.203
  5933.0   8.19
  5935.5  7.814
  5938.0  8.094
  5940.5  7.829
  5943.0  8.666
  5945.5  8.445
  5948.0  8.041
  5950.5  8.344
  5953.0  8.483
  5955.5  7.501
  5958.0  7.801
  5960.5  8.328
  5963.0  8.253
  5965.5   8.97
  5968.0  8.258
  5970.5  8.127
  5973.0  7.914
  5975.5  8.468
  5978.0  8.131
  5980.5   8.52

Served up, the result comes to 1.2 A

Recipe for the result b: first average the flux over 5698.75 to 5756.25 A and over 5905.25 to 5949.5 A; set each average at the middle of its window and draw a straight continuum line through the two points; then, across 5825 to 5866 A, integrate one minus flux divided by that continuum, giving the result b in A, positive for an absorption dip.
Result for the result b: -1.2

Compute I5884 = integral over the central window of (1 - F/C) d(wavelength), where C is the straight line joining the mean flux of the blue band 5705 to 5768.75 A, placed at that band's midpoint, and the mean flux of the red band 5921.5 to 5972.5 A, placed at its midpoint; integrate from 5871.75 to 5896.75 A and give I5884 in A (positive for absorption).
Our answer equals 2.02 A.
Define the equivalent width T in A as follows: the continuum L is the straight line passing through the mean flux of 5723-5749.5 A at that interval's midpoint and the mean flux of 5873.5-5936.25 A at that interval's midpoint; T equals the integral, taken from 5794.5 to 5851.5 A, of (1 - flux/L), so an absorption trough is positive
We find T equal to -4.22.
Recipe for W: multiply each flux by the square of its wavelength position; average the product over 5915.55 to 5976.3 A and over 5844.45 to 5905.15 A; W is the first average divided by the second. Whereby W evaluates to 1.07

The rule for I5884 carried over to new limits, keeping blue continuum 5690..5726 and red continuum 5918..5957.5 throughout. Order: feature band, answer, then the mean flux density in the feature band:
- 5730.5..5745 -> 0.1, 8.19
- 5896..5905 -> 0.9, 7.33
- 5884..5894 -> 1.4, 7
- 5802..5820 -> -0.5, 8.45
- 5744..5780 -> 0.3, 8.19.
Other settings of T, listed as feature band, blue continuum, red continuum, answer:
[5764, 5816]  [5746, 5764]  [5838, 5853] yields -0.4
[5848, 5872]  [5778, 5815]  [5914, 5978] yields 0.3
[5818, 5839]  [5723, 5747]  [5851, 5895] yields -1.4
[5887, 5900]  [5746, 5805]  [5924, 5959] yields 2.2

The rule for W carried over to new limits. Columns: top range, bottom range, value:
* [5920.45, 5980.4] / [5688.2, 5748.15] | 1.08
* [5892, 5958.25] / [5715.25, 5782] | 1.02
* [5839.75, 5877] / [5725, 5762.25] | 1.07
